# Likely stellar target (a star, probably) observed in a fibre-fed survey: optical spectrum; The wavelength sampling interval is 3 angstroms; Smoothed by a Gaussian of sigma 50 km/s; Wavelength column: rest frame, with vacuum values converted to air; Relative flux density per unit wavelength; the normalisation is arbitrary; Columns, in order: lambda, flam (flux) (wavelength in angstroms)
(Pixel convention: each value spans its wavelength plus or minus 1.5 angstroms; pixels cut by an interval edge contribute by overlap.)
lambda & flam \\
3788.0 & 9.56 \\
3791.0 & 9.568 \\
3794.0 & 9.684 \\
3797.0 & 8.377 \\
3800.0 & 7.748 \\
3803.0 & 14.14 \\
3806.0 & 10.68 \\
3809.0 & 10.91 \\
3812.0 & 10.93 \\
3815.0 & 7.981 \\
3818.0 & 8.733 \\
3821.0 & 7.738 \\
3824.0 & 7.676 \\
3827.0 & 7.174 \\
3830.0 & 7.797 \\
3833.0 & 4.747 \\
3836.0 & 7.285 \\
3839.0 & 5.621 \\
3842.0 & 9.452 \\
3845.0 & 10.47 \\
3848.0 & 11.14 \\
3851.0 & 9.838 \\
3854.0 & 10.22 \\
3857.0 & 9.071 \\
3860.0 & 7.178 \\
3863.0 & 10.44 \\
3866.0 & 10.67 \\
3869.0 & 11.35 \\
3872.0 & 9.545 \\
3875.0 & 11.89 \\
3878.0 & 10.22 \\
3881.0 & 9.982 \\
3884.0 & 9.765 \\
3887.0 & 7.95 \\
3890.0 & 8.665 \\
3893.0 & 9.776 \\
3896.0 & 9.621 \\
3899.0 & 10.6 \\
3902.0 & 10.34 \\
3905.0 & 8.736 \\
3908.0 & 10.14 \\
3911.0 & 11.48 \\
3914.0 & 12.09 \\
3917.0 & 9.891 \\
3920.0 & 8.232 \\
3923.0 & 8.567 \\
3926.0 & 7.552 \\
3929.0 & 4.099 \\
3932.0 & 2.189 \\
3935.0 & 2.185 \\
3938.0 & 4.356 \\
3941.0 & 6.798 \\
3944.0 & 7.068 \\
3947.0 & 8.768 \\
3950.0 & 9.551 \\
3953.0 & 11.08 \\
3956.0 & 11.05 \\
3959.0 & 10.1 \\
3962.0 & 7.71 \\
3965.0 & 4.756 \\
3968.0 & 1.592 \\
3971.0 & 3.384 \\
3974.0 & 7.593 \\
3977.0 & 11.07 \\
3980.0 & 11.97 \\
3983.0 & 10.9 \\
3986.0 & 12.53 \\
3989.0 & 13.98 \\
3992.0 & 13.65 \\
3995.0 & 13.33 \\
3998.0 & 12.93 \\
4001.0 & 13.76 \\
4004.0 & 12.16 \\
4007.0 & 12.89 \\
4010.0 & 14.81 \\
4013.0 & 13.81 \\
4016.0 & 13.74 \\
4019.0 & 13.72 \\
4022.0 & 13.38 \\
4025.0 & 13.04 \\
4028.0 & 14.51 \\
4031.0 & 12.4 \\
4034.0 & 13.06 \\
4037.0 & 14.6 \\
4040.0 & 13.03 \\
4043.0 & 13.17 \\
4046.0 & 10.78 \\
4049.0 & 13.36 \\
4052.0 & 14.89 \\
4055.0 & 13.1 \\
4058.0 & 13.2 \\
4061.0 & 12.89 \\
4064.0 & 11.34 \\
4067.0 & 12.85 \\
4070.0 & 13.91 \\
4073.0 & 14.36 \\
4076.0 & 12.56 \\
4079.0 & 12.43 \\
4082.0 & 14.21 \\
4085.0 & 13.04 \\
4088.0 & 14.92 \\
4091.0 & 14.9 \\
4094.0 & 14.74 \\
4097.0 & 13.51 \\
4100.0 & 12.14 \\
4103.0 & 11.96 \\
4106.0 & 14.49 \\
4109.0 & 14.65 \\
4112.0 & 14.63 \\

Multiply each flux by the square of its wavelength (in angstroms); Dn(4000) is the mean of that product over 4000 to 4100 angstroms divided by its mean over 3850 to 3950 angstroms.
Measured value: 1.7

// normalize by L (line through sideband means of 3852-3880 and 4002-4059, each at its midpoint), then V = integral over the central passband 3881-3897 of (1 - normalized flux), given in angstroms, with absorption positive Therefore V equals 2.0 angstroms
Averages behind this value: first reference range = 10.1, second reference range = 13.4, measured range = 9.22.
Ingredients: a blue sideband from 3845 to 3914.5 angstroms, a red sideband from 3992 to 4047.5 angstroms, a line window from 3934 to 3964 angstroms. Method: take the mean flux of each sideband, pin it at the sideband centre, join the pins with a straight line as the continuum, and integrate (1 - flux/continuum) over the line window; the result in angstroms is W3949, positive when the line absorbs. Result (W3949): 9.7 angstroms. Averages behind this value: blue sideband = 10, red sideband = 13.3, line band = 7.91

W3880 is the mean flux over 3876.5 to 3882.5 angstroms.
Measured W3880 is 10.1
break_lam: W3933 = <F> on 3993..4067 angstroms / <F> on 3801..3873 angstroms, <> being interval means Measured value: 1.4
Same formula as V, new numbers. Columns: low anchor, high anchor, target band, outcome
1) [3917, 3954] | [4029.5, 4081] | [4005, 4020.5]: -4.17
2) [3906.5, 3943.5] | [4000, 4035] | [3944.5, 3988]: 5.48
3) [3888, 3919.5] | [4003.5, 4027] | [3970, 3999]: 3.17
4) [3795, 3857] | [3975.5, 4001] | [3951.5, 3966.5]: 3.76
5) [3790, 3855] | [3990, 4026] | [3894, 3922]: 2.39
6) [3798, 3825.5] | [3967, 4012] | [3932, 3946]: 7.61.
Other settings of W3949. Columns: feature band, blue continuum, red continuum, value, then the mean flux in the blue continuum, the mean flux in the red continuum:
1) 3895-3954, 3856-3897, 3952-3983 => 5.2 angstroms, 9.73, 8.12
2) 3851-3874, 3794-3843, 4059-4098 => -1.0 angstroms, 8.59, 13.5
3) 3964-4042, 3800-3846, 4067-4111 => 1.9 angstroms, 8.7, 13.7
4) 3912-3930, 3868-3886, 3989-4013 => 4.4 angstroms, 10.4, 13.4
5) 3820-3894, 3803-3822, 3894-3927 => 6.2 angstroms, 9.91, 9.78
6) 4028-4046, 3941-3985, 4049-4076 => -1.7 angstroms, 8.32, 13.3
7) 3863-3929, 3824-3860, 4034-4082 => -1.7 angstroms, 8.35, 13.1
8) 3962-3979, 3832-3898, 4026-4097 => 8.1 angstroms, 9.36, 13.4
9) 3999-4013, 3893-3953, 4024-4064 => -2.2 angstroms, 8.13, 13.2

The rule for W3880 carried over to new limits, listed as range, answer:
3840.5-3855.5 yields 10.2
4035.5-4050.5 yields 13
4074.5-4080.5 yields 12.5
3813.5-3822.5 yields 8.15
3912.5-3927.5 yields 9.27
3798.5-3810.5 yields 10.9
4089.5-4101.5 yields 13.8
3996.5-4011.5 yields 13.3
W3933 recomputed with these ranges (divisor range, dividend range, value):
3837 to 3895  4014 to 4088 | 1.38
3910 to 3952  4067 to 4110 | 1.86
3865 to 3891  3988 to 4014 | 1.34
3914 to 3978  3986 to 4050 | 1.87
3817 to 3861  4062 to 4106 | 1.62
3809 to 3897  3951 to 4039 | 1.26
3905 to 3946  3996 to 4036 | 1.82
